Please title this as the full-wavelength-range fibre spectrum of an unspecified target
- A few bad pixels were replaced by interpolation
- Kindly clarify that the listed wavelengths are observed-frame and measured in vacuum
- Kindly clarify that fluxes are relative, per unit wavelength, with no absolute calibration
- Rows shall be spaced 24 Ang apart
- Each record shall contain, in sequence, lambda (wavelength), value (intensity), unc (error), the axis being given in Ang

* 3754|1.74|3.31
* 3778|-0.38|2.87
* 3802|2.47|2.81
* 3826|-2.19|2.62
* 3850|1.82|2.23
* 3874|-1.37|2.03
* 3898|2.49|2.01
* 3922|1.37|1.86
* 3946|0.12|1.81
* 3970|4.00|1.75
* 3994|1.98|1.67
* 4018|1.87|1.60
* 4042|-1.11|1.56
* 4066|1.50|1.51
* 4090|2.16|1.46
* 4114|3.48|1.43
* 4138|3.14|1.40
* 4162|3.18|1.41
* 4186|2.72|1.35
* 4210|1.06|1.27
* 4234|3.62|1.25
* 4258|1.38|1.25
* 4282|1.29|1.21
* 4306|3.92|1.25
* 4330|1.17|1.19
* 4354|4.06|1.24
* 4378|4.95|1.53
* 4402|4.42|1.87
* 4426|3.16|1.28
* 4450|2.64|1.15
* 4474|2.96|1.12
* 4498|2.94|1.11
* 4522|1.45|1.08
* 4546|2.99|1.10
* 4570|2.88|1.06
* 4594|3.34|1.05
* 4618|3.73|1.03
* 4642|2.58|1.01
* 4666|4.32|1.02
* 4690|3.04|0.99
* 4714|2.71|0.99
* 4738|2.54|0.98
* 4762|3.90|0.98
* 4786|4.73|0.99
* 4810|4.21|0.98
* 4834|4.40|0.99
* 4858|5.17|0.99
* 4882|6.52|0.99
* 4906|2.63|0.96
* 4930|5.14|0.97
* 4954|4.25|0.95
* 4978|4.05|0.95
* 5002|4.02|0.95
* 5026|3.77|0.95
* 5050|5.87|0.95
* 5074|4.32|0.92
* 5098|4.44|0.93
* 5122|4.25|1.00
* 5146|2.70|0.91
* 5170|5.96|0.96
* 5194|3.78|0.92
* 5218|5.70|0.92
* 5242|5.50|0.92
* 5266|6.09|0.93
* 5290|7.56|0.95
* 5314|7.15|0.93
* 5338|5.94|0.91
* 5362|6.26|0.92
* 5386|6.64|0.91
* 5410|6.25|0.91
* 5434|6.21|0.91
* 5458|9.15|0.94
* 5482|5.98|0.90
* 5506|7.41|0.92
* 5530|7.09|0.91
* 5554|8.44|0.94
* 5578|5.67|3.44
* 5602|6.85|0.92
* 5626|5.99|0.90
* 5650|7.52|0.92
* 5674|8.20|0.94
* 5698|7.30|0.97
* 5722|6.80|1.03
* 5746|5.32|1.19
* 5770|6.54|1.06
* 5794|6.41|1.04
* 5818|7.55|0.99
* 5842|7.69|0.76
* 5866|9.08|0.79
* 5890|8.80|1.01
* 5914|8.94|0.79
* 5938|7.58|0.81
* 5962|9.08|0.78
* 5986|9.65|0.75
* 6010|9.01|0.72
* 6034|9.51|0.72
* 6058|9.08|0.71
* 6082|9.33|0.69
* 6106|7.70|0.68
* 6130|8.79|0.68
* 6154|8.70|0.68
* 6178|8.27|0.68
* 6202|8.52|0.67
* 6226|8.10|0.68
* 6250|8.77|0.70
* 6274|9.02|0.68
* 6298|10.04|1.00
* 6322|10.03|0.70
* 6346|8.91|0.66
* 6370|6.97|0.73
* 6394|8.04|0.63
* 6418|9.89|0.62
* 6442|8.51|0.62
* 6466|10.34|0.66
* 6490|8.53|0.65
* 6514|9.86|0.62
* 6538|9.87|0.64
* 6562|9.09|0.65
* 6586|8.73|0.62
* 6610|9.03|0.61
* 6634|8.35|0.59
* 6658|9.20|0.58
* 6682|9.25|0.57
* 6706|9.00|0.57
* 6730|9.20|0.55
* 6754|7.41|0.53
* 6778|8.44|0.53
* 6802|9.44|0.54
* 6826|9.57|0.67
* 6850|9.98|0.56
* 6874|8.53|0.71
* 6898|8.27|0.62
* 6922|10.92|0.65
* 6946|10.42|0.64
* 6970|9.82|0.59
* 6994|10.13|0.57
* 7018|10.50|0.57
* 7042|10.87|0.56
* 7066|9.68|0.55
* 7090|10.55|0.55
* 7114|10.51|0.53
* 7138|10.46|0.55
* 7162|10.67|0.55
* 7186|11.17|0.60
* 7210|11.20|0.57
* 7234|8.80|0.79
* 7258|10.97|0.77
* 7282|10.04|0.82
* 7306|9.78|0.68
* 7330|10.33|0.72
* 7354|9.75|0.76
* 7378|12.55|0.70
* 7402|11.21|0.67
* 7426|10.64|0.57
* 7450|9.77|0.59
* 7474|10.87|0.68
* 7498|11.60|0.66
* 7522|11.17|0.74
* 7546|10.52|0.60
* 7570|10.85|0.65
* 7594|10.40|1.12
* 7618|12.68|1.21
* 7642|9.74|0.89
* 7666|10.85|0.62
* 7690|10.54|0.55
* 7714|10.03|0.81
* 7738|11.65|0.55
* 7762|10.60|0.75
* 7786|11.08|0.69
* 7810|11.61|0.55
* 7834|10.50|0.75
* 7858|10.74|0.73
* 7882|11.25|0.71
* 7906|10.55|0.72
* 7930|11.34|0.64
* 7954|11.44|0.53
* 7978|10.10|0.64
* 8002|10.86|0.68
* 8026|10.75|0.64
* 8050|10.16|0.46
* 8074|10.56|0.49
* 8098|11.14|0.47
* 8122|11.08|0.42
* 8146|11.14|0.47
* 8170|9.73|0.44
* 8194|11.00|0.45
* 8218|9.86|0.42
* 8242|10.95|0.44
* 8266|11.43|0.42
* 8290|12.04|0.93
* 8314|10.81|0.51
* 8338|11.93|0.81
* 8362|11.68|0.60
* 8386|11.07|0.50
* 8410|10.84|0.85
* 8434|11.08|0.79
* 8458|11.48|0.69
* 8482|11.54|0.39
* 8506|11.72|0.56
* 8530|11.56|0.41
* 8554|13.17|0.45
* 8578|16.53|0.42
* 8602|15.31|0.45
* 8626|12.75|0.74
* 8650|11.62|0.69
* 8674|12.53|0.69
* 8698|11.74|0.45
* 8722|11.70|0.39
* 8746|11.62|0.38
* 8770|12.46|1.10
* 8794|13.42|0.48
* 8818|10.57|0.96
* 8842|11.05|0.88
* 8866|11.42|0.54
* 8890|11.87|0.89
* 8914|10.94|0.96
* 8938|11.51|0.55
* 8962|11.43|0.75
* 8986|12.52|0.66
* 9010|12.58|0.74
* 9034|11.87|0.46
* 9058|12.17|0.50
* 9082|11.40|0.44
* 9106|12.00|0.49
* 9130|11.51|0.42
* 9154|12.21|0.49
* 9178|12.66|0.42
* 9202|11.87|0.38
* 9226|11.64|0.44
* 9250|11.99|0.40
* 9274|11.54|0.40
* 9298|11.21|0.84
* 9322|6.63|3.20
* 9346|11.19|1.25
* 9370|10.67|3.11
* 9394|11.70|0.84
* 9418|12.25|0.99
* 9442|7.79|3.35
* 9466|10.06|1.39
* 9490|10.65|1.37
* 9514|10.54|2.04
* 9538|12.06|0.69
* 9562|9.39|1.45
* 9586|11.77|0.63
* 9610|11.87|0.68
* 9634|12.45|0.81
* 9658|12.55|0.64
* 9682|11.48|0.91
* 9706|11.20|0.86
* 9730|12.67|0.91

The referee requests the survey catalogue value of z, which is 0.307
